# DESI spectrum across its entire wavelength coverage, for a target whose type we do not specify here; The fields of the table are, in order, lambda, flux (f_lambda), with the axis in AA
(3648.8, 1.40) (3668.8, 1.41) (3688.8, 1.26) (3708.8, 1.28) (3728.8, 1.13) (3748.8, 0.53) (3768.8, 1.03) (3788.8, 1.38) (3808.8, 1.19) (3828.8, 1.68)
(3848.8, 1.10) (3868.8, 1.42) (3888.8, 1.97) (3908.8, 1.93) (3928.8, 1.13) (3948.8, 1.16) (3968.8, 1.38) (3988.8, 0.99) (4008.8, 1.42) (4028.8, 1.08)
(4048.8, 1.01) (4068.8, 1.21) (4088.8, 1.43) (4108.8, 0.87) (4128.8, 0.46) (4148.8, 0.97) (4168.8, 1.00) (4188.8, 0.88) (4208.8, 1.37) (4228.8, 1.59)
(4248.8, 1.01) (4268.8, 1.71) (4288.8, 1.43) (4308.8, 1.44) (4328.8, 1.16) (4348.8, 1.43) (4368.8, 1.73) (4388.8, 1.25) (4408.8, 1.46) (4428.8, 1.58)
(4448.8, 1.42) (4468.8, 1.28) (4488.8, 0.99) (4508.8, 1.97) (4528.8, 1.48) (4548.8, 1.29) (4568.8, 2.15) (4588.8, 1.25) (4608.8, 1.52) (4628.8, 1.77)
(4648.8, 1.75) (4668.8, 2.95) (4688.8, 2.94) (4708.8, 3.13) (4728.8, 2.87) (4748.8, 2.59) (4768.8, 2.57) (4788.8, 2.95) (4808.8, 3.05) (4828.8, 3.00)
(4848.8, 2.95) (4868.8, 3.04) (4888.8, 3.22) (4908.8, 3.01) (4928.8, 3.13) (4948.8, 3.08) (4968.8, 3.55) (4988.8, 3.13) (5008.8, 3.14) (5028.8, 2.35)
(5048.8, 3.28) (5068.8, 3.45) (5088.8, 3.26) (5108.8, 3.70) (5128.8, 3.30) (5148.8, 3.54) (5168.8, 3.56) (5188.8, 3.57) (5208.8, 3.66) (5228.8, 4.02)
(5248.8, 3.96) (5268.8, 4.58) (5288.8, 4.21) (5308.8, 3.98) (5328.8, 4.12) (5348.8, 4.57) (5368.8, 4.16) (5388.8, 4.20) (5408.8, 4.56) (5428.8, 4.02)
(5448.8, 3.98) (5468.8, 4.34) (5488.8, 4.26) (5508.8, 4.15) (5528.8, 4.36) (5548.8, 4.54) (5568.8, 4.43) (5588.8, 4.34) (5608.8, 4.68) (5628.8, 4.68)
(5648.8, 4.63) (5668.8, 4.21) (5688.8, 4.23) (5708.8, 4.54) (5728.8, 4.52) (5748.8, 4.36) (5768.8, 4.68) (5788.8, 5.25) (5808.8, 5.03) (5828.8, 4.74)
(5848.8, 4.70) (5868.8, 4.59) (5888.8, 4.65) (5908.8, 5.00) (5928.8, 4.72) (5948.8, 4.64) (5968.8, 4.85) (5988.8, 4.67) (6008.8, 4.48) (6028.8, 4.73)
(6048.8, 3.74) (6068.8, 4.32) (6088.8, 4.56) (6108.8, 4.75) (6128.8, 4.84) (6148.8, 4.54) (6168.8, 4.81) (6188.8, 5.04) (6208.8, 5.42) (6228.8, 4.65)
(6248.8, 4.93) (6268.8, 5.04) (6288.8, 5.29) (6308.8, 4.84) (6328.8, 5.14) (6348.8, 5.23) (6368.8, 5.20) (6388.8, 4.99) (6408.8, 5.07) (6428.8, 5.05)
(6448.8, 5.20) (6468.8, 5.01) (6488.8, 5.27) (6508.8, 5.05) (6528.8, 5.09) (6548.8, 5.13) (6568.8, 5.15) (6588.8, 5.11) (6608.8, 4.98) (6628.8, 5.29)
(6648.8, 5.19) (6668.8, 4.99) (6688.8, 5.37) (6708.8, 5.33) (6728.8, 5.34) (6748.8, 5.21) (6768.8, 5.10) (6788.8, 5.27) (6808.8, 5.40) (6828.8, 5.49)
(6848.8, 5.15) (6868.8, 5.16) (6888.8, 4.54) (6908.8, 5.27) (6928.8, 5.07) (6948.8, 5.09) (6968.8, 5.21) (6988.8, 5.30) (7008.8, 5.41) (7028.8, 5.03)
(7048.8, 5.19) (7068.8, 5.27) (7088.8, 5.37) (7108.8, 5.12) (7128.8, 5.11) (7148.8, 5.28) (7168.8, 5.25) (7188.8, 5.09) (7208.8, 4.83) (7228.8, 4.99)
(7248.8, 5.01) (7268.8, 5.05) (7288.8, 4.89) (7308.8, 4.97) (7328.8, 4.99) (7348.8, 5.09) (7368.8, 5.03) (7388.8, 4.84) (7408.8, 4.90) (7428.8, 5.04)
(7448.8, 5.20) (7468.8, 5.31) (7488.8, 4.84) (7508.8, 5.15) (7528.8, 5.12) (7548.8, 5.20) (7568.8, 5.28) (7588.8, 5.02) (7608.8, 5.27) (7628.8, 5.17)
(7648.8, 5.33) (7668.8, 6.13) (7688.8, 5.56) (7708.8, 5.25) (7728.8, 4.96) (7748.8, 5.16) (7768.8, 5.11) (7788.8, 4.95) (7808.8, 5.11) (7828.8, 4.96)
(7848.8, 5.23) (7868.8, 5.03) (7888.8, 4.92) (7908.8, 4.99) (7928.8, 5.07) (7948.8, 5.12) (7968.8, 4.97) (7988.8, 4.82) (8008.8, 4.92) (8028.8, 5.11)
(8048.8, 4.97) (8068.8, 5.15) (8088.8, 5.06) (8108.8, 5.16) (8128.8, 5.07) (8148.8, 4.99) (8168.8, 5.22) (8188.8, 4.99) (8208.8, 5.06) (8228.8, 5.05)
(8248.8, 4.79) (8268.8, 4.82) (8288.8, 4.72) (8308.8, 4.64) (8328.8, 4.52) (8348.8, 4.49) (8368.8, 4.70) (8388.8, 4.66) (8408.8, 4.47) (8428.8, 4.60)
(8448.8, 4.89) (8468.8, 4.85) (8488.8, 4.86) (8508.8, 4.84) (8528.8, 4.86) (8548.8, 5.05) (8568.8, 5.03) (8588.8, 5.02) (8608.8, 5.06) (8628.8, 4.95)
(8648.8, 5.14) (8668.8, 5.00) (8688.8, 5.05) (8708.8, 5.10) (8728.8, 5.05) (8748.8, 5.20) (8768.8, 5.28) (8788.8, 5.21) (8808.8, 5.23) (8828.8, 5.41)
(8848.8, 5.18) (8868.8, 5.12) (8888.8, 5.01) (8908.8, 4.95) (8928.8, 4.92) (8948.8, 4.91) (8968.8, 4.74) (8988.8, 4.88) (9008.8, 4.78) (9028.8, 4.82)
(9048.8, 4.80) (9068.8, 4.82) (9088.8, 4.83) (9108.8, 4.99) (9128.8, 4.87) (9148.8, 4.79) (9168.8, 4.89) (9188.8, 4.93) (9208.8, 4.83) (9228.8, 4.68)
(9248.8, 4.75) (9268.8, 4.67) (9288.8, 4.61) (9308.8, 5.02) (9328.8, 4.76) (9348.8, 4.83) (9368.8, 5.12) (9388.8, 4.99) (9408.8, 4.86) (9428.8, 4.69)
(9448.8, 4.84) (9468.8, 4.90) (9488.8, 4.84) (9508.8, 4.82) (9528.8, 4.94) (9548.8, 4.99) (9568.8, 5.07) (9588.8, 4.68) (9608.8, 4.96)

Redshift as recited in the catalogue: 0.17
